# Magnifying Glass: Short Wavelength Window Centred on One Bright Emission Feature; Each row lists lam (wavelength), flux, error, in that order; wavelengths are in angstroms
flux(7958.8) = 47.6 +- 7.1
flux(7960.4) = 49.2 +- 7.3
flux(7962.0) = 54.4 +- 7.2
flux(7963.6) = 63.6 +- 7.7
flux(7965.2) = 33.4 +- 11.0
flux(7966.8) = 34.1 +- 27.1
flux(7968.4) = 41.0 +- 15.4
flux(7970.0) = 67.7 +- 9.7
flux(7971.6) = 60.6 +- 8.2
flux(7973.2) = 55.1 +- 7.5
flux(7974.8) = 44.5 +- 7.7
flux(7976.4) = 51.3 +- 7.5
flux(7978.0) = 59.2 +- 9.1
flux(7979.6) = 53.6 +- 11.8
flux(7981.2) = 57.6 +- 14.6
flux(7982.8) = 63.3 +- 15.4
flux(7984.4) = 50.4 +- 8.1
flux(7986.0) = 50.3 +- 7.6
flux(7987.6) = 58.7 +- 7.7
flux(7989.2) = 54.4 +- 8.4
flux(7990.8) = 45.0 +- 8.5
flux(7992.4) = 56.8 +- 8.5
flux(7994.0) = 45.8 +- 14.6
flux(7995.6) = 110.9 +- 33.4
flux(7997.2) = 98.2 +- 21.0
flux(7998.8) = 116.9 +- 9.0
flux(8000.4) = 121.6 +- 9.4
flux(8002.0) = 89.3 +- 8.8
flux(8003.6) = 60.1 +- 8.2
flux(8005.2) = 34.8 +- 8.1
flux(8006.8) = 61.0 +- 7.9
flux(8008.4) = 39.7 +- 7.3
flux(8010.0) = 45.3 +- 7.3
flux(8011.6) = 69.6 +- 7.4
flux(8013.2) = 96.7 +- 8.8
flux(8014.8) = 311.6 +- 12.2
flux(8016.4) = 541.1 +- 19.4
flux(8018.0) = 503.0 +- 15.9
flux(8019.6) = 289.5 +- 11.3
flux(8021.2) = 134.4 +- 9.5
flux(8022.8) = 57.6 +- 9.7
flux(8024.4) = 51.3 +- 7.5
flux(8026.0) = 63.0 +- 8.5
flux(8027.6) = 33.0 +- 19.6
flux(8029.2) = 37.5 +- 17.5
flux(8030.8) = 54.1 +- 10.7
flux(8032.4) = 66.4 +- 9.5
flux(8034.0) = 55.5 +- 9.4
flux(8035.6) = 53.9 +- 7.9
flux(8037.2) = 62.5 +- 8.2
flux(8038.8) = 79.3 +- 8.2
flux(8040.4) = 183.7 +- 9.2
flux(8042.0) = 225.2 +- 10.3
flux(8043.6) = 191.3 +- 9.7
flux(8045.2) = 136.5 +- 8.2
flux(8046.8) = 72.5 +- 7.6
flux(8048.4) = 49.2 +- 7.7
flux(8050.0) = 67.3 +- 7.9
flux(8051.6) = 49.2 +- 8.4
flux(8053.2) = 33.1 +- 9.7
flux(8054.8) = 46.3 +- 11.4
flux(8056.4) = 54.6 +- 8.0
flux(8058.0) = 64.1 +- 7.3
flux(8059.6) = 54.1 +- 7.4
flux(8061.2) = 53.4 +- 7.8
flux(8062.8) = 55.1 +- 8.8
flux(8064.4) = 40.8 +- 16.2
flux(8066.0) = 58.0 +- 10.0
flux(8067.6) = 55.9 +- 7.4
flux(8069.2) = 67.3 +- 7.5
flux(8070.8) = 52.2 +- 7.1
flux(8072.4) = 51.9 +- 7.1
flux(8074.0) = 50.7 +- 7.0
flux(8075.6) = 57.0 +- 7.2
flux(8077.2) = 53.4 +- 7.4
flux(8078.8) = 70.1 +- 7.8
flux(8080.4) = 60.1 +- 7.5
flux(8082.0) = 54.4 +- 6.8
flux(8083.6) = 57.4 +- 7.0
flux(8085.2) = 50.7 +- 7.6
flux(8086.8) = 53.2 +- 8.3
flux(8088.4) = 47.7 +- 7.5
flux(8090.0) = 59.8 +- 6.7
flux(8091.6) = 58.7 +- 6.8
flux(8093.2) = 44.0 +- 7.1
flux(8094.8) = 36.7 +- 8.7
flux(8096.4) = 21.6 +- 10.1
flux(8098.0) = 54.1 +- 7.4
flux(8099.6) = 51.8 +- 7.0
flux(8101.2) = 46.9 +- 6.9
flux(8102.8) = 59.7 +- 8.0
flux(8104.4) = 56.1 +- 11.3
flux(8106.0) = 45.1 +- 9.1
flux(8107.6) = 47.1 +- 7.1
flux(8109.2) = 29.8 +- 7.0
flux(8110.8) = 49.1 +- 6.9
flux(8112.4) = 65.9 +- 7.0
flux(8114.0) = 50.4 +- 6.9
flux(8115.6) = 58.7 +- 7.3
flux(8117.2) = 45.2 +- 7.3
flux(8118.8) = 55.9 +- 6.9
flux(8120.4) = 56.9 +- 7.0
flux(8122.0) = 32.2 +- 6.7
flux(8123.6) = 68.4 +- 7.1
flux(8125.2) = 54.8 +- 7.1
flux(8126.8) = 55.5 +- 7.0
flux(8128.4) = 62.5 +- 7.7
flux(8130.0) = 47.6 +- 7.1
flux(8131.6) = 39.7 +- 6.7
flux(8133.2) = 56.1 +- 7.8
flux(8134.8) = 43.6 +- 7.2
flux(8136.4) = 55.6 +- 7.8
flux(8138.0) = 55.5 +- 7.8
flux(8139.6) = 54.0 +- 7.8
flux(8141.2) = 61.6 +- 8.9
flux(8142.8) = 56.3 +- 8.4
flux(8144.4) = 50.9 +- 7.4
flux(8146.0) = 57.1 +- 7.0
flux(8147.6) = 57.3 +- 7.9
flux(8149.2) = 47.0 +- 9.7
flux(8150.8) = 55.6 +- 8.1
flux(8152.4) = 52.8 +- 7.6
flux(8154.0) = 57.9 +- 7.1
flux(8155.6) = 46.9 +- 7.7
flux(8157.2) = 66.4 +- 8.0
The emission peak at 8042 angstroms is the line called [N II]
